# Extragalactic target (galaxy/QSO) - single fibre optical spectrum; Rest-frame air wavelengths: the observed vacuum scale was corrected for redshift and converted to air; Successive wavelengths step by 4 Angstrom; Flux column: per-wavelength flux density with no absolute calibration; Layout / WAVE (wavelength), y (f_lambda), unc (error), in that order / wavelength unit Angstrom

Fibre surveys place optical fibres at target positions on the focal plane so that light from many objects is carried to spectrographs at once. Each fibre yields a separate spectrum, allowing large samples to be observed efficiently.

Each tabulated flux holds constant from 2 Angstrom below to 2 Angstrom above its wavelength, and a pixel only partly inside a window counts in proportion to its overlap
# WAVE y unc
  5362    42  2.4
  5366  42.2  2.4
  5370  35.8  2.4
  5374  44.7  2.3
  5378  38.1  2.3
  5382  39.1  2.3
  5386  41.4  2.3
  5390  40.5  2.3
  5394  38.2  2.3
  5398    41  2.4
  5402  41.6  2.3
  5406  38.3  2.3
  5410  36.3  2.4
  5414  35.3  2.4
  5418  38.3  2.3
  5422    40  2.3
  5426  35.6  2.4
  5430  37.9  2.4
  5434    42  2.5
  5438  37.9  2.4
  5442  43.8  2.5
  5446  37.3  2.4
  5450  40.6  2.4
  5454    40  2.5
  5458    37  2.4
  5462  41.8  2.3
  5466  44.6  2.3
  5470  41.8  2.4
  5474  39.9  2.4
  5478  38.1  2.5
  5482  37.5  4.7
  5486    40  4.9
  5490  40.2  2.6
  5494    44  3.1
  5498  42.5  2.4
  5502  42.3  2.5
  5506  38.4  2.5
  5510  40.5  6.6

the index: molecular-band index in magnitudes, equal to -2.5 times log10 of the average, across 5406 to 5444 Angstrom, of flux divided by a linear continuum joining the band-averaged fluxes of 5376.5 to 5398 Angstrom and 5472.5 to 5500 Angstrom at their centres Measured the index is 0.04 mag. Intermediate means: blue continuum 39.6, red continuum 40.3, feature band 38.6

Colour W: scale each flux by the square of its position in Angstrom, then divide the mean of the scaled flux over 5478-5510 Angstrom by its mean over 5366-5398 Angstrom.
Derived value 1.06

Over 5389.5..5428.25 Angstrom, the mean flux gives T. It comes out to 38.4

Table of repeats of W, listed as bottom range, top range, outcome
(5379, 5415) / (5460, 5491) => 1.06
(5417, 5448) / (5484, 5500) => 1.09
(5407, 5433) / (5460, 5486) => 1.10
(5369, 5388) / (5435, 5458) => 1.02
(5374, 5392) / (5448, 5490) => 1.03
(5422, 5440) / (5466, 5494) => 1.06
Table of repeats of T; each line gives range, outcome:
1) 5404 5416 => 36.6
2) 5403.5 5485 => 39.2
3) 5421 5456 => 39.4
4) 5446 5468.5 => 40.5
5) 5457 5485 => 40.2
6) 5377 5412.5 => 39.4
